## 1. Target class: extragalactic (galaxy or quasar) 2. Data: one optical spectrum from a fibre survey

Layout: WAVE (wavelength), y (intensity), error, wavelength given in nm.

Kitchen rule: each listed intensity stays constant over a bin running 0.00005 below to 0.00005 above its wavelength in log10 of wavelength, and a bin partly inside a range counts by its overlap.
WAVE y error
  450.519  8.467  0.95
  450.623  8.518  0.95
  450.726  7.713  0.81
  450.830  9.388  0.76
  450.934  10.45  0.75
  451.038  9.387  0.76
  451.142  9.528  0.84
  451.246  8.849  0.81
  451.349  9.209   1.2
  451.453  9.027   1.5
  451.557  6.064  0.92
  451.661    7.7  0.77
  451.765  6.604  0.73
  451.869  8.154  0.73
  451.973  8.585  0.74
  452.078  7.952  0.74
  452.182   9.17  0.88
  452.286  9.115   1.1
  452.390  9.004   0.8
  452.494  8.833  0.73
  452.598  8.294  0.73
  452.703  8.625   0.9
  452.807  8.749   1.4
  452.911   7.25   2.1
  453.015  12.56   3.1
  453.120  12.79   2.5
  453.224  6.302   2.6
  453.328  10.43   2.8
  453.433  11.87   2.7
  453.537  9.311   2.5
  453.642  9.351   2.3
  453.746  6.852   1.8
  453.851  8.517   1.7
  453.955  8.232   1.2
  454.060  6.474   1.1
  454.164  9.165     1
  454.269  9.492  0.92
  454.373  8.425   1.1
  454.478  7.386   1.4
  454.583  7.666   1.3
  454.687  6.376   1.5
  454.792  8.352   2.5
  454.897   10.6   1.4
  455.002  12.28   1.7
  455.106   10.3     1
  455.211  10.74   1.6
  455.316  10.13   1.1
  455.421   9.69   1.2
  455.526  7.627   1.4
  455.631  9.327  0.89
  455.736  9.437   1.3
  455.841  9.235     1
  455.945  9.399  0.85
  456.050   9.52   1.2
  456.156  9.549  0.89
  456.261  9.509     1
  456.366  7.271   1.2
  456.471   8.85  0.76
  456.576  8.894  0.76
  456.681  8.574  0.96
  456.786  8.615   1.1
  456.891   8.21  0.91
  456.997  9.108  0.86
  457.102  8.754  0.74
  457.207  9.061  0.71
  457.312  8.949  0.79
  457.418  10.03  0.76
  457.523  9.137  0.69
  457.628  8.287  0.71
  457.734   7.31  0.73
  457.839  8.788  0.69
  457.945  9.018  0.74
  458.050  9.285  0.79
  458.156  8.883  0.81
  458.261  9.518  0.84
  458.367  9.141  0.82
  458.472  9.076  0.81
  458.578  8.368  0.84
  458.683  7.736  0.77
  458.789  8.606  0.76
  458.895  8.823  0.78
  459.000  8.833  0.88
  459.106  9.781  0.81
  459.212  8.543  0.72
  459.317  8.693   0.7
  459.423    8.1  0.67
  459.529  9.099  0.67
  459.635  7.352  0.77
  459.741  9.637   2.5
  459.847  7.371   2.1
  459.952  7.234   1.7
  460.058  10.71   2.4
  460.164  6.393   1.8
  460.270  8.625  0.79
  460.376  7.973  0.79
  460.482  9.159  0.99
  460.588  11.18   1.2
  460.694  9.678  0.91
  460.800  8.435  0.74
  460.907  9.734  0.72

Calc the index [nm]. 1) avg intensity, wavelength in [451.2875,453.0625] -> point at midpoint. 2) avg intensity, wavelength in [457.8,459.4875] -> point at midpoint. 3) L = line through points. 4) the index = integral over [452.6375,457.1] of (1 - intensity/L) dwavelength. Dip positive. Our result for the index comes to -0.22 nm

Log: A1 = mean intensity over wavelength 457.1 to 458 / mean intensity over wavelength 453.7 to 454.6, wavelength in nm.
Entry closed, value 1.10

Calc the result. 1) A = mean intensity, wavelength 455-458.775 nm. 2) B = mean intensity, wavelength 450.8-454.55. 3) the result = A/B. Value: 1.0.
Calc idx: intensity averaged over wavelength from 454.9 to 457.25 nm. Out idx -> 9.3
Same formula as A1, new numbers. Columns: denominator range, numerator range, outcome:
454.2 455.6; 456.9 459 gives 0.96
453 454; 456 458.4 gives 0.93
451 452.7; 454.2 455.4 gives 1.09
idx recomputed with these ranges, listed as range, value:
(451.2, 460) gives 8.82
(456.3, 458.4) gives 8.79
